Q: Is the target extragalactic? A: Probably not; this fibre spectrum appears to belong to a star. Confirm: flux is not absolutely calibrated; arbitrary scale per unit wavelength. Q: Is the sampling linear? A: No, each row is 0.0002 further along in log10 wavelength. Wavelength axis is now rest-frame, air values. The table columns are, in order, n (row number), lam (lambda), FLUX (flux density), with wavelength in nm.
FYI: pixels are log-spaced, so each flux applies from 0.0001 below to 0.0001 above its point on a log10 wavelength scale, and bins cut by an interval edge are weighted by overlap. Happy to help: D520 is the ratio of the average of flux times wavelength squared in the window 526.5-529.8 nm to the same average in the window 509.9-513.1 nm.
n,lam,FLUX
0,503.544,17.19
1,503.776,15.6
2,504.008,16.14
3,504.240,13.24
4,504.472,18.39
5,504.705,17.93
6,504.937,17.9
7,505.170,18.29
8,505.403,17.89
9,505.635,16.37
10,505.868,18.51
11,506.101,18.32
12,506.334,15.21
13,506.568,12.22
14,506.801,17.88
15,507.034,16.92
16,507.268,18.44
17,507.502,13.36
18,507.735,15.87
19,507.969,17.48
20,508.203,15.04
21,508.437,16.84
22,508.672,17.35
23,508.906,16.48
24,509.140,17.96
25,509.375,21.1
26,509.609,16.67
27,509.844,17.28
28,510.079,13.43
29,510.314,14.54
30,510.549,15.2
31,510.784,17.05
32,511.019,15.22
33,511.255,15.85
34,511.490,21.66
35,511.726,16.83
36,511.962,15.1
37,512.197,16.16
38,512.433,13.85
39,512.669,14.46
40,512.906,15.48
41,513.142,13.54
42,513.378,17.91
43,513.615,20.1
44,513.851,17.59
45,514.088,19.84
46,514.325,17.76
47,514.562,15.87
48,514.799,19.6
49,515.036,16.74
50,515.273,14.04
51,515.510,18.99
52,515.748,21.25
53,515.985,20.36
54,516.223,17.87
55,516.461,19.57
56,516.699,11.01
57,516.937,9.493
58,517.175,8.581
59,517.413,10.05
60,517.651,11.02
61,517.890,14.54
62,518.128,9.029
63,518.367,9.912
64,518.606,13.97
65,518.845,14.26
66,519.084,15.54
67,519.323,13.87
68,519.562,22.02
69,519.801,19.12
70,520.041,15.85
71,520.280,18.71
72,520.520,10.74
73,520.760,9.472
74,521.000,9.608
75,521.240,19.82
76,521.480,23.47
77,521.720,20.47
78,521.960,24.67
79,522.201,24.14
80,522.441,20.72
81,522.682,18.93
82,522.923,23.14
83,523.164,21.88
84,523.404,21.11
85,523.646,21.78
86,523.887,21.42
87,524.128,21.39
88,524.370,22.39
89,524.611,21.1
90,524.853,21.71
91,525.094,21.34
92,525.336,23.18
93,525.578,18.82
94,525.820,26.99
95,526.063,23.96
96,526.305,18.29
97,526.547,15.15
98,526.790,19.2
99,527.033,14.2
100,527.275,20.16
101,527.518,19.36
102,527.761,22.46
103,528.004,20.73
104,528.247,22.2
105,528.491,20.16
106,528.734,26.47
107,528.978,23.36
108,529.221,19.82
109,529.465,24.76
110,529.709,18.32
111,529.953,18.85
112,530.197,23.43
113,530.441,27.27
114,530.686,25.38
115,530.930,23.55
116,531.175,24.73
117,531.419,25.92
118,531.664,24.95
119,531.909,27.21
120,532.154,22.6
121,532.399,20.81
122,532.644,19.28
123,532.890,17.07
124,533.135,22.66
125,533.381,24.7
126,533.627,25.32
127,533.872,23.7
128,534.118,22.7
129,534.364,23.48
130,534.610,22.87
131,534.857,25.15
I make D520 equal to 1.40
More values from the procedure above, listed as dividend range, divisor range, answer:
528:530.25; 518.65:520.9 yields 1.47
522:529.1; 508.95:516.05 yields 1.31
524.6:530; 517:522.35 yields 1.40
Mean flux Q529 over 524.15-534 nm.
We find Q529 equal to 22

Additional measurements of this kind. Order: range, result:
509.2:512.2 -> 16.7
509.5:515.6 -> 16.6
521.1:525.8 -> 21.7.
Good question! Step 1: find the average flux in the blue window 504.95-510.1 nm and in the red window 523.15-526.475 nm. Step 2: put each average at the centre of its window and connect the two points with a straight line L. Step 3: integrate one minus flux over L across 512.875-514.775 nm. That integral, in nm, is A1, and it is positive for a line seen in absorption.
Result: 0.12 nm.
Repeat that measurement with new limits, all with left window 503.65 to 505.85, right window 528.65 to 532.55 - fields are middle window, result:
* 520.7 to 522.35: 0.16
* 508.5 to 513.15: 0.54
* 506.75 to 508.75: 0.13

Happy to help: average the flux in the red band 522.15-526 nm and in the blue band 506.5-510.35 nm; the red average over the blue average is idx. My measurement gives 1.3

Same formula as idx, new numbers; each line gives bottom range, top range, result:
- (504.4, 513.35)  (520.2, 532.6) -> 1.28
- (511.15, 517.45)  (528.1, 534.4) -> 1.41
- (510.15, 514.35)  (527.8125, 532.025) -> 1.41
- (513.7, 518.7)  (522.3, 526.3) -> 1.44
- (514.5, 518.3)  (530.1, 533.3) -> 1.59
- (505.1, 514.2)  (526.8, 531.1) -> 1.31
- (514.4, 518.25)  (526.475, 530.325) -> 1.38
